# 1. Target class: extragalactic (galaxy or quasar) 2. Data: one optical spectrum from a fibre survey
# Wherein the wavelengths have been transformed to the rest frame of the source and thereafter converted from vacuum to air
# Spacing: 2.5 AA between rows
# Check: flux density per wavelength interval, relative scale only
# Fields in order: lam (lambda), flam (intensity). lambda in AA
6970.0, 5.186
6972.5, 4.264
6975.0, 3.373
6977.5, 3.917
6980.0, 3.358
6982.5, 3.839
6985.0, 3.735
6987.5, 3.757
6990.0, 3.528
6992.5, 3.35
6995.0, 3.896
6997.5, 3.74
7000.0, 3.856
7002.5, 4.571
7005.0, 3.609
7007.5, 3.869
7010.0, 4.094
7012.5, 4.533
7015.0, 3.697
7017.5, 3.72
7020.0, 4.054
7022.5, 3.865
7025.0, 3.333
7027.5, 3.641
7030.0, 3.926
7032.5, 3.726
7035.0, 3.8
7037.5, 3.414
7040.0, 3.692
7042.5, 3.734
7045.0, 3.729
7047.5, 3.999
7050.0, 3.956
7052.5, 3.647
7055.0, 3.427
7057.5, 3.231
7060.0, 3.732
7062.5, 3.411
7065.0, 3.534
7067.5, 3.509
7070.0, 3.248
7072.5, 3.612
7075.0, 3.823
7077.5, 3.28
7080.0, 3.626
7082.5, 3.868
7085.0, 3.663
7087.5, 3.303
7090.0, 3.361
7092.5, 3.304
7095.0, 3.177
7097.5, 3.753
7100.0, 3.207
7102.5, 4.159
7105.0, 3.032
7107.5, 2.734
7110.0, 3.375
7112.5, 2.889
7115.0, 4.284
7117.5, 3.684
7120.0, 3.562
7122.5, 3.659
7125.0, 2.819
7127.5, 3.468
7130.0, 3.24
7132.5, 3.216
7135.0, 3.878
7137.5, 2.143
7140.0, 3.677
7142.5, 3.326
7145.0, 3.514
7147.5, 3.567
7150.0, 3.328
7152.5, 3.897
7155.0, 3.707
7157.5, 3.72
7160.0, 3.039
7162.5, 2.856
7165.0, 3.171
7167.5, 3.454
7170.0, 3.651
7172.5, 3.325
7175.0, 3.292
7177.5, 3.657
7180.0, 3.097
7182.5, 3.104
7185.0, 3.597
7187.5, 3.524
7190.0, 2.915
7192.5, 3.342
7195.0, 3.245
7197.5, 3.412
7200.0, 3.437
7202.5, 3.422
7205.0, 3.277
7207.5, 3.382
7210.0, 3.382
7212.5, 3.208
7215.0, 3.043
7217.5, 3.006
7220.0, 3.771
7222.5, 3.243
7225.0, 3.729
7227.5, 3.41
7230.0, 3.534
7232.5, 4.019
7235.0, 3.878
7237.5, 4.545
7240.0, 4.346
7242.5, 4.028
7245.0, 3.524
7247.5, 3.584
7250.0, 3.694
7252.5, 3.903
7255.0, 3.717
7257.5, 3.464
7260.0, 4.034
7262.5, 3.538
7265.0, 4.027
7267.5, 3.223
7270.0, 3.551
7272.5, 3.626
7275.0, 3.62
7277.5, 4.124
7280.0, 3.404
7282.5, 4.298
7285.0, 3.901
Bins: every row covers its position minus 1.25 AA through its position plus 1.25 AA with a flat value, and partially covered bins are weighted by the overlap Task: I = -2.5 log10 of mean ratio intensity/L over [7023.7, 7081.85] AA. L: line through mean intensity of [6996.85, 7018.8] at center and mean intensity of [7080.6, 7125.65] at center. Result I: 0.03 mag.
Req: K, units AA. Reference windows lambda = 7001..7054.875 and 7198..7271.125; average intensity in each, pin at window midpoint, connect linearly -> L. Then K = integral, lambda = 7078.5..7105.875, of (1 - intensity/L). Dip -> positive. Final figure 1.9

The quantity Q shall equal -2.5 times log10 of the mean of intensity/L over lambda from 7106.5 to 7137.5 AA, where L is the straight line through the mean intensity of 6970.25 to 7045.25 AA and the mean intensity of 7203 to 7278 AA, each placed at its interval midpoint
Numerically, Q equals 0.11 mag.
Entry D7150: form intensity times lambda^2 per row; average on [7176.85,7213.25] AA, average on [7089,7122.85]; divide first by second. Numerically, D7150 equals 1.0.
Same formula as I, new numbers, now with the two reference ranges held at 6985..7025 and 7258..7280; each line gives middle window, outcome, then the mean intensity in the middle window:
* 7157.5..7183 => 0.14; 3.29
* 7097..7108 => 0.12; 3.4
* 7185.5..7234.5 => 0.10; 3.4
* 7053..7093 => 0.09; 3.5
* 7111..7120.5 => 0.05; 3.6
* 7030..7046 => 0.04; 3.7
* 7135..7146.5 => 0.16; 3.25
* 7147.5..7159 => 0.04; 3.64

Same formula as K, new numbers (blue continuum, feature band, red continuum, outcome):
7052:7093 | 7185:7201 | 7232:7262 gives 1.8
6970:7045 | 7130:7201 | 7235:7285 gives 8.4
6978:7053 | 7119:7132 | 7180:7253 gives 1.1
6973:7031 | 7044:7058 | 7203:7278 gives 0.3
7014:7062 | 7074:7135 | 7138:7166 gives 1.4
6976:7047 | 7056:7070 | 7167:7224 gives 0.8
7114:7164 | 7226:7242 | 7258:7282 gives -1.5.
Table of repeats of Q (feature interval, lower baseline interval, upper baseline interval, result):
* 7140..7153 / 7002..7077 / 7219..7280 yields 0.07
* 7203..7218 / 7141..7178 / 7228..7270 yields 0.13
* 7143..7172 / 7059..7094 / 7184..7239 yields 0.02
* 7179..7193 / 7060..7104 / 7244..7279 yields 0.11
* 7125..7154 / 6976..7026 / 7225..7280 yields 0.13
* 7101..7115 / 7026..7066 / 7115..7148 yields 0.04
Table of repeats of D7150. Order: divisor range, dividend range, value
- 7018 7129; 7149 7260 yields 1.02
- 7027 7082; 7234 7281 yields 1.10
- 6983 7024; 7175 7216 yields 0.91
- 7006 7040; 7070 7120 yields 0.93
